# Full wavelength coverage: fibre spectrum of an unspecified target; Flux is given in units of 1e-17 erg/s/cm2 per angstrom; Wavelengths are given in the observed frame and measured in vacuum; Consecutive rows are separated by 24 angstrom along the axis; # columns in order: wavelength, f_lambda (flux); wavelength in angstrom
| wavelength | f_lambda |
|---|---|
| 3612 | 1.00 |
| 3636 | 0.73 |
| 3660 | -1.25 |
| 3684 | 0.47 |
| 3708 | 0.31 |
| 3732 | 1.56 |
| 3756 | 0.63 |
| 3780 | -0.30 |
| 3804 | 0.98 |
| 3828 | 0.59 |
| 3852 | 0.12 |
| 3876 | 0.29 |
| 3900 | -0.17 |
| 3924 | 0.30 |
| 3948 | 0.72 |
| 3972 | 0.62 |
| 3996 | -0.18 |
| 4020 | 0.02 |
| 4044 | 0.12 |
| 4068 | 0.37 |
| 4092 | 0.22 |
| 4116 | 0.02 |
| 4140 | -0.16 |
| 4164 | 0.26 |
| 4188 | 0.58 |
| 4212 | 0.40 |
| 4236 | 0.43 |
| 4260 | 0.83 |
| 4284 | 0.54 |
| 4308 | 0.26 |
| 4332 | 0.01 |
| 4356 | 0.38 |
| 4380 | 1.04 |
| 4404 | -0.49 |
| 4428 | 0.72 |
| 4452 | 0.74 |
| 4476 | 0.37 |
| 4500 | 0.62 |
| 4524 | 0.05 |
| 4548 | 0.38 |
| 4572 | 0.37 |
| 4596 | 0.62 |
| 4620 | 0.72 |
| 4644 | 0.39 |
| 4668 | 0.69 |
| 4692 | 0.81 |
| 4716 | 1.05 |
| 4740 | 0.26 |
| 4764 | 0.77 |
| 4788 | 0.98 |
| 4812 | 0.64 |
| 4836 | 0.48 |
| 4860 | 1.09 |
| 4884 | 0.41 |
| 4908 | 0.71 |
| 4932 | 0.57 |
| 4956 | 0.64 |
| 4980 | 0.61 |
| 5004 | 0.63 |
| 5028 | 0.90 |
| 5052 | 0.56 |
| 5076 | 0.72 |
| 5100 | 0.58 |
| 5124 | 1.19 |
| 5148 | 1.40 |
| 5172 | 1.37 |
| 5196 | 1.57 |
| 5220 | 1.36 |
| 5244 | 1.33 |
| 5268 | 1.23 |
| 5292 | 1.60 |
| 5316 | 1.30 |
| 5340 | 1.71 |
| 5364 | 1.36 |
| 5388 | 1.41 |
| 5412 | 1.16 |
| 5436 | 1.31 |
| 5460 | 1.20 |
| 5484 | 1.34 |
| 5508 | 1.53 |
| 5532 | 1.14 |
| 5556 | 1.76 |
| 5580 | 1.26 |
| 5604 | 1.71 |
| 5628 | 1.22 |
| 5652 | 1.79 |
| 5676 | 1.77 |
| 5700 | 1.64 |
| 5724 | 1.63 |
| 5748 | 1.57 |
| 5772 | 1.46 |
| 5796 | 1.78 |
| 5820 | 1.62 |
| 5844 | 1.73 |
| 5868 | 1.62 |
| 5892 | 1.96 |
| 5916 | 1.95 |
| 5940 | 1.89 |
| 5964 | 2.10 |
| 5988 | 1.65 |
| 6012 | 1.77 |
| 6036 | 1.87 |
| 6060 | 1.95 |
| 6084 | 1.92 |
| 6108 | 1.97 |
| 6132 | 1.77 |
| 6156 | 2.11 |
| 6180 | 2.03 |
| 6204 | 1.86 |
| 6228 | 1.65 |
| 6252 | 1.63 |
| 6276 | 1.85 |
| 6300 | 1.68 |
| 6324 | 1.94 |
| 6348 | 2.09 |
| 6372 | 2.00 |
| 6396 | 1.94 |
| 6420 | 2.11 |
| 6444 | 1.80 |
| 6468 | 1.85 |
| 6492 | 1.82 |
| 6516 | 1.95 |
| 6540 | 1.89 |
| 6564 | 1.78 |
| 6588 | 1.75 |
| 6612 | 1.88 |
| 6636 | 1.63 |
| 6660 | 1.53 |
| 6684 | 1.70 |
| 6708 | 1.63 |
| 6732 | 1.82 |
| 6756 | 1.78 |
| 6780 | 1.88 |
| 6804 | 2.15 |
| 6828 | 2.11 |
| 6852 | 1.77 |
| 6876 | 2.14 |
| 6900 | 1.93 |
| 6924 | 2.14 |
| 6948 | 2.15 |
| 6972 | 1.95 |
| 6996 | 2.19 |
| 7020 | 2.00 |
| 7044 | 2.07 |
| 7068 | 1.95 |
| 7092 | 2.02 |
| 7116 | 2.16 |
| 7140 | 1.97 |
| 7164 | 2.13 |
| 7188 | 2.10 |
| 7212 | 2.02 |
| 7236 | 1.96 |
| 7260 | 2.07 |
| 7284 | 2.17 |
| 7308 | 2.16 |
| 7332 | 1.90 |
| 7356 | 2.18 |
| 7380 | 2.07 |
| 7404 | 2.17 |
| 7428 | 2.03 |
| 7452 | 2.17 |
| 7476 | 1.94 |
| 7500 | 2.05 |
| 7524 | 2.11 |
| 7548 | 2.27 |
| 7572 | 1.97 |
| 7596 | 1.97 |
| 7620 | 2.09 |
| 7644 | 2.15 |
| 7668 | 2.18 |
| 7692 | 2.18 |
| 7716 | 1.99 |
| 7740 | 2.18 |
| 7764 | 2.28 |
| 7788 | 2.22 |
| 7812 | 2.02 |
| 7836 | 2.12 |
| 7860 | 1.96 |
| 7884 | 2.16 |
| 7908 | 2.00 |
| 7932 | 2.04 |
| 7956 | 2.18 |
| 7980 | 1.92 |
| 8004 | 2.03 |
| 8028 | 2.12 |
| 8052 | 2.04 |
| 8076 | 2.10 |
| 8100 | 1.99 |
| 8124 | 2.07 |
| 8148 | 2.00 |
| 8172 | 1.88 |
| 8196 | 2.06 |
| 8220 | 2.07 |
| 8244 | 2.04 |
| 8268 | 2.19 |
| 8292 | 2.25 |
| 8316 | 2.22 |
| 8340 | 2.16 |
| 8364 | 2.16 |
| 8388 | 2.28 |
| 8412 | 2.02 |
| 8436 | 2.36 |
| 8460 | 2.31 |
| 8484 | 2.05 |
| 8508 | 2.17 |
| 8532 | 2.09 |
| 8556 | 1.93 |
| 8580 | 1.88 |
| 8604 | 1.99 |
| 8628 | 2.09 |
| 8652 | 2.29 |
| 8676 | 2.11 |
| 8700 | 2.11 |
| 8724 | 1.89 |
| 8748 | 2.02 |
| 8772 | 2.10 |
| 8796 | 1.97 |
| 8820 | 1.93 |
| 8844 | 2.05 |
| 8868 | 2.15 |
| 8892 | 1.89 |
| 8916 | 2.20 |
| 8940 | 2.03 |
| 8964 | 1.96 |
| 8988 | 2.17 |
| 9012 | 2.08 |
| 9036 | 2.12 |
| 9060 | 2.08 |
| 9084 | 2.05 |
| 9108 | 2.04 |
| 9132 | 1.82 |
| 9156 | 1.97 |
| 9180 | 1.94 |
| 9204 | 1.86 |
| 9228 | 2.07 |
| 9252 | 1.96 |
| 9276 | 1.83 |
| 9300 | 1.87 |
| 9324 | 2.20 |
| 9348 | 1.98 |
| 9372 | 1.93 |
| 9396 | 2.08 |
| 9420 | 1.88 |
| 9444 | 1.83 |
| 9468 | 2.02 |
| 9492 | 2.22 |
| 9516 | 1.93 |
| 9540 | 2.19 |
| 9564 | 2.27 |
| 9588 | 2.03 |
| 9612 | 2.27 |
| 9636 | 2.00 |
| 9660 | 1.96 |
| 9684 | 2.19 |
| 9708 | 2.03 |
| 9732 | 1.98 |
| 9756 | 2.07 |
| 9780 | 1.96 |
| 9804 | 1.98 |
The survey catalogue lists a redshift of 0.28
